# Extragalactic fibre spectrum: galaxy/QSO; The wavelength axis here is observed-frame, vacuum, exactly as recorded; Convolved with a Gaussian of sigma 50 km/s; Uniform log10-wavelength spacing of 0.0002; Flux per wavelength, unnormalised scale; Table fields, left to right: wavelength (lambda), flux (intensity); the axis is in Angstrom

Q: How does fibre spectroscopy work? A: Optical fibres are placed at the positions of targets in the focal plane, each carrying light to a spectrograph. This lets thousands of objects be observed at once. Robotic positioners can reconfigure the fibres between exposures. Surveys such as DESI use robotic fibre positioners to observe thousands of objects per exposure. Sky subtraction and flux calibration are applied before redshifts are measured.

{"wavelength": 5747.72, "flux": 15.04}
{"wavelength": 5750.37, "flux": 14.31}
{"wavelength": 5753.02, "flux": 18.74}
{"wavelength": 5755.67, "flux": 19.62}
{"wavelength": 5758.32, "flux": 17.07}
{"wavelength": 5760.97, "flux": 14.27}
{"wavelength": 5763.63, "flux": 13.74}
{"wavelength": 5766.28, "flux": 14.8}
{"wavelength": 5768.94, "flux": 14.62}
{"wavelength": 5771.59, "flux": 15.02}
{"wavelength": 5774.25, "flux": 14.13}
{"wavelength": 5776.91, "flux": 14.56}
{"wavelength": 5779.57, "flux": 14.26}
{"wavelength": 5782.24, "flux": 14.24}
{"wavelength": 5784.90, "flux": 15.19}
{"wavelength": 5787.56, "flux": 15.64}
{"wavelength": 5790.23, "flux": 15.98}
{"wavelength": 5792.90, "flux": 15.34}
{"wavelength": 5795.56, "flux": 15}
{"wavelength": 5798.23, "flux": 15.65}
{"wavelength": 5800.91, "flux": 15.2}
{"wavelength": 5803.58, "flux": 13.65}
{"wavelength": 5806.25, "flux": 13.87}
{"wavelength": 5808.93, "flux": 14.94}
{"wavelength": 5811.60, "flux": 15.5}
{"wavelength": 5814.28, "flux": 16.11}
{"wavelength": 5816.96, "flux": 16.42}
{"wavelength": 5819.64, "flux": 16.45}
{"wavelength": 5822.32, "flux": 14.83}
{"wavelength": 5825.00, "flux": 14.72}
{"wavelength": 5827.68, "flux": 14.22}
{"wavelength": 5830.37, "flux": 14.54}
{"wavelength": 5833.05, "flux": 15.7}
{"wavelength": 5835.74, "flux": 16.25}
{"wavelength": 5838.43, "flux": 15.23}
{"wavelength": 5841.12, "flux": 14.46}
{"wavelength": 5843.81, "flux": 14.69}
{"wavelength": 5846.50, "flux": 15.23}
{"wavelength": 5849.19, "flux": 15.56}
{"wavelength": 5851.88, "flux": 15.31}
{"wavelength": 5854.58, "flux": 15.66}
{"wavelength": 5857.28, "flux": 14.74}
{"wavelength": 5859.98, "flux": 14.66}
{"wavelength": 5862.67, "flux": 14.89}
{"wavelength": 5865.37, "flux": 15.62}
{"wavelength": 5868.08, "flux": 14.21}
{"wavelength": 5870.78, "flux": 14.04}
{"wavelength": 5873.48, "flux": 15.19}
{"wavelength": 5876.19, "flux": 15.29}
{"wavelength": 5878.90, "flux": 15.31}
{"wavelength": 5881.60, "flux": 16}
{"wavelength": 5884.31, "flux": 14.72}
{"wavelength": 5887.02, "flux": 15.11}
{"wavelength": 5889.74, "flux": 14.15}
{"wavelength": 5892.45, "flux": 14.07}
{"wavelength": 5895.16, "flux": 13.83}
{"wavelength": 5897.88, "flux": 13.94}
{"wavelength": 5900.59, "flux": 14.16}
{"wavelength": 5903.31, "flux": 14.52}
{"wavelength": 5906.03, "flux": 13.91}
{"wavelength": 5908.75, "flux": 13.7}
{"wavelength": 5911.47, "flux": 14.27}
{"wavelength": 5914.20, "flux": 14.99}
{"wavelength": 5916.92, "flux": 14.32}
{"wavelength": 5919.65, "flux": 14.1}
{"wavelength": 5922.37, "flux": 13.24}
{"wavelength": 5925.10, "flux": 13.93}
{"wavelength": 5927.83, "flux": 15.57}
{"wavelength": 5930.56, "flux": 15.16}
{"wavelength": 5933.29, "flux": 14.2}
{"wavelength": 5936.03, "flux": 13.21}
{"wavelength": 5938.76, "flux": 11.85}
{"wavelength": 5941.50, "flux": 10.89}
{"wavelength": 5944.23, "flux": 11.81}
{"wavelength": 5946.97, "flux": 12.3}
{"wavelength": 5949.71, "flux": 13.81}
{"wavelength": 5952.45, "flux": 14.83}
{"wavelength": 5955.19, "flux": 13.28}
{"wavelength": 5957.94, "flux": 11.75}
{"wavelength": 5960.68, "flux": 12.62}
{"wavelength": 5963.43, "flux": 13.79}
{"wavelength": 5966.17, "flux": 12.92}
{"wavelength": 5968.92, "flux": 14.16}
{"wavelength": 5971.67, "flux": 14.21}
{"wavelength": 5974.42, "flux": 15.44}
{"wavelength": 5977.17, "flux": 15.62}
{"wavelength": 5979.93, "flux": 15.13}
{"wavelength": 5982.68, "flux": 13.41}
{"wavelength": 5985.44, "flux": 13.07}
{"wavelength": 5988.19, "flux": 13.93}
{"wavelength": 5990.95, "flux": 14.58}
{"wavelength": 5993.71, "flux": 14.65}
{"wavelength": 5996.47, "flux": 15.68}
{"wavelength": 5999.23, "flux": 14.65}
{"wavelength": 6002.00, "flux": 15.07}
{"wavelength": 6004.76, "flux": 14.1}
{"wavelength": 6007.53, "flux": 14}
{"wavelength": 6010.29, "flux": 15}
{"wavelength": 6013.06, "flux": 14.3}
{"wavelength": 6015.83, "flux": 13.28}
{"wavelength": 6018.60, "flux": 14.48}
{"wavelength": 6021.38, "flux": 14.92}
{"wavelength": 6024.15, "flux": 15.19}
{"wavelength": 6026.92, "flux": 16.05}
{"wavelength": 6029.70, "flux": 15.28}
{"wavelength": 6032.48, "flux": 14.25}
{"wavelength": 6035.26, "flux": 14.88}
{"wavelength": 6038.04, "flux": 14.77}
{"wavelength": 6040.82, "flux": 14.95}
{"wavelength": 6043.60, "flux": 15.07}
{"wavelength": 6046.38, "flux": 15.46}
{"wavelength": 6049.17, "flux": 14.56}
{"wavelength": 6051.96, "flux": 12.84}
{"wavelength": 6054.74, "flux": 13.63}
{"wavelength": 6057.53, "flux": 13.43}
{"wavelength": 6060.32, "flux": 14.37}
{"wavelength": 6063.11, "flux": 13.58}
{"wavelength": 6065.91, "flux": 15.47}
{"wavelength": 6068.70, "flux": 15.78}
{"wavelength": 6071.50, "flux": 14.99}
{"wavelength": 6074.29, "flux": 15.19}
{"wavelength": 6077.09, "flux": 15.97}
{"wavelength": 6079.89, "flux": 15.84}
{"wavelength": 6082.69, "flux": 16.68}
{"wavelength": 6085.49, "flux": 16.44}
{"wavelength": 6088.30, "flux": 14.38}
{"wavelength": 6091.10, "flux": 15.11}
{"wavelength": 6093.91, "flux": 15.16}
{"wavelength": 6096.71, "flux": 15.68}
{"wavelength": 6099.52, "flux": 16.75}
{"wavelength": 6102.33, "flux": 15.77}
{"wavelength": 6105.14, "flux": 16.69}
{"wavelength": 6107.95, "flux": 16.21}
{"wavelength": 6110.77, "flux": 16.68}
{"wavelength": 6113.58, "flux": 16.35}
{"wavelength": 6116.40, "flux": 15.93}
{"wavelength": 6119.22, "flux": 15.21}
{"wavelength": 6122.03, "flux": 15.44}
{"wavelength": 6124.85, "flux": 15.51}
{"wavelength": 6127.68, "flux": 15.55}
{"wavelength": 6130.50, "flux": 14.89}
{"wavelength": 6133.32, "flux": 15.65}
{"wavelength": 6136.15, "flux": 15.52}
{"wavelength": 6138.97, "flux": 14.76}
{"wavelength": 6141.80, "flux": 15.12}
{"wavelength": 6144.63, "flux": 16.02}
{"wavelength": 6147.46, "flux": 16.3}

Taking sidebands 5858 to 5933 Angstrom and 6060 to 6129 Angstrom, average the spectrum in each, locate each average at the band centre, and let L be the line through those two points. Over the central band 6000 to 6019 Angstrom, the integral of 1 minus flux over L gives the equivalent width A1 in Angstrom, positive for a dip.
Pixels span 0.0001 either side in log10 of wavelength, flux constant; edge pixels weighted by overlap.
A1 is 1.1 Angstrom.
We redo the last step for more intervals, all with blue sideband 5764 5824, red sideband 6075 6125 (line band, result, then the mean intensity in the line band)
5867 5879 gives 0.4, 14.8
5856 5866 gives 0.2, 14.9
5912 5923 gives 0.8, 14.2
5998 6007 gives 0.6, 14.5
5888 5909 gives 1.7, 14.1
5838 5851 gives 0.1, 15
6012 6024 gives 1.0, 14.3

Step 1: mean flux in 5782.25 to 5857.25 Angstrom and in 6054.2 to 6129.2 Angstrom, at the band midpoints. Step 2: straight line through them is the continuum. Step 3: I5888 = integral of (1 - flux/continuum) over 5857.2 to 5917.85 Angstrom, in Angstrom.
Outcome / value 2.7 Angstrom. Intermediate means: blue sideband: 15.2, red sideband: 15.5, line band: 14.6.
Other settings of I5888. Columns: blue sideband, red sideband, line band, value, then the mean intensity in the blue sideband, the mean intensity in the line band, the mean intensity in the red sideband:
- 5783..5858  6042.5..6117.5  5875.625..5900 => 0.91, 15.2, 14.7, 15.3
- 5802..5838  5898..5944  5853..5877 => -0.57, 15.2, 14.9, 13.8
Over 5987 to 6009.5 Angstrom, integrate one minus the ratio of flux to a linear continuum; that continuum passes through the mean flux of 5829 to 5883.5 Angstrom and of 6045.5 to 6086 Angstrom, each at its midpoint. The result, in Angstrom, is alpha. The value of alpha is 0.6 Angstrom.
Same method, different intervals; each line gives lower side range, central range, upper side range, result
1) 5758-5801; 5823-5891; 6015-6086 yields -0.5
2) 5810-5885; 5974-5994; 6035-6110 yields 1.0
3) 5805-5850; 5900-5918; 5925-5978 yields -0.2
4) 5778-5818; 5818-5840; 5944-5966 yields -0.8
